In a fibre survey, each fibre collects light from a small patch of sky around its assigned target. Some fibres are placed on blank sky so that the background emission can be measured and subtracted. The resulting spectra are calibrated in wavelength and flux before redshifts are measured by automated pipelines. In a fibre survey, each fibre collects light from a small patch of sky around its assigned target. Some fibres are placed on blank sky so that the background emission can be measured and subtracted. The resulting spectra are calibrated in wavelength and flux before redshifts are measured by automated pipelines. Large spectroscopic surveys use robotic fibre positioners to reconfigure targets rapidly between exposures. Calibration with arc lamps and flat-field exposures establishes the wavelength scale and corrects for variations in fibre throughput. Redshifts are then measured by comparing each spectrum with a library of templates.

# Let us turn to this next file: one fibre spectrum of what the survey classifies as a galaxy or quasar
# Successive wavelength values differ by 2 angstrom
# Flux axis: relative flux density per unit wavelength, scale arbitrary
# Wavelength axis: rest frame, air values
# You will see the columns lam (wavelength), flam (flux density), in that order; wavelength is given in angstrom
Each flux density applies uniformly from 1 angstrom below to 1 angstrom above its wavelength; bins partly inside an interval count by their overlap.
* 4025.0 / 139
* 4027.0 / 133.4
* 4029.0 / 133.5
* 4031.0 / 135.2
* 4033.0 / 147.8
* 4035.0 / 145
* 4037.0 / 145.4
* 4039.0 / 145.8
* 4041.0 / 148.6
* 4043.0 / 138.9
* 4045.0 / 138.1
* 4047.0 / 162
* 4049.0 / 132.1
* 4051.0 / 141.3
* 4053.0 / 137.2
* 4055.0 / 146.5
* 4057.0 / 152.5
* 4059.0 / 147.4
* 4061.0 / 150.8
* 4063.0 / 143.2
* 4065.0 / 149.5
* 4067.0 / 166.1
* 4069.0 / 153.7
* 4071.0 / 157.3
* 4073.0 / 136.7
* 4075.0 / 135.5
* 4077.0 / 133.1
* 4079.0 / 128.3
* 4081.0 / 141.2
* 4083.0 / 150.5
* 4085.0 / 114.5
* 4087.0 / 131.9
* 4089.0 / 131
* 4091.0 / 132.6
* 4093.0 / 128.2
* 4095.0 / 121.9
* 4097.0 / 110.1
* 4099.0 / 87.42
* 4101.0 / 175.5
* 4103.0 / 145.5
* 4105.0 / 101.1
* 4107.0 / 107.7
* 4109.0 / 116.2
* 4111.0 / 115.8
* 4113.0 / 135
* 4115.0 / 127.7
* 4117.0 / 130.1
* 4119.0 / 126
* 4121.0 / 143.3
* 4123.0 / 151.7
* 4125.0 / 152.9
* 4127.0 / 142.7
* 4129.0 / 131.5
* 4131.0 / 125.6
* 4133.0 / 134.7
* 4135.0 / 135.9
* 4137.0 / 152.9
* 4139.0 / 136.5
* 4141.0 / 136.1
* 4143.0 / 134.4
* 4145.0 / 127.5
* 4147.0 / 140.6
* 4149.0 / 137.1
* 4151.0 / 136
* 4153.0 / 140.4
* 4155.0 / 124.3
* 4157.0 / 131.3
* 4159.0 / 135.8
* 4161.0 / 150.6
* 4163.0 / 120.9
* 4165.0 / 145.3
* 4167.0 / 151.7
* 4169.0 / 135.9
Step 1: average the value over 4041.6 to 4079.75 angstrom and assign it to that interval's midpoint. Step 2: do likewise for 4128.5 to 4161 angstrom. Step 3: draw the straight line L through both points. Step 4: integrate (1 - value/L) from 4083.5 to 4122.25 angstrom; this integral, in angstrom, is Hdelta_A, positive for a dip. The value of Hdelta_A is 4.0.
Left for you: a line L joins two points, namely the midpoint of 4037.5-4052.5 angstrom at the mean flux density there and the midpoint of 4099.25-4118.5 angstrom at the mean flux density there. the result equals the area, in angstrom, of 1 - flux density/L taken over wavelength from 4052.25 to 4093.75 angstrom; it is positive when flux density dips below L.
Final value -1.6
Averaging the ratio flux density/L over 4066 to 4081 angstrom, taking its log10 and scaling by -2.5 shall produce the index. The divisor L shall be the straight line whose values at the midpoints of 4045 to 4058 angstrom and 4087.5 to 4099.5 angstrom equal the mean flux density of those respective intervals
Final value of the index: -0.09 mag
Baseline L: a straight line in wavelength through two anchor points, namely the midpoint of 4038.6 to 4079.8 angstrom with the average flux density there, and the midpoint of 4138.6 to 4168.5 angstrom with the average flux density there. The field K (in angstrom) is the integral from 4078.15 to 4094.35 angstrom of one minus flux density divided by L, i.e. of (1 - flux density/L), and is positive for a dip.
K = 1.20 angstrom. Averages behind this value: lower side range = 145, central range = 132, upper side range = 137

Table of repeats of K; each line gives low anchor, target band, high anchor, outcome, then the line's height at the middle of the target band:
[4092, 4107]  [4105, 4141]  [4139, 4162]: -0.94 angstrom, 129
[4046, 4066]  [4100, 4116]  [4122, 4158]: 1.44 angstrom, 141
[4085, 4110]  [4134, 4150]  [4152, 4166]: -0.65 angstrom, 132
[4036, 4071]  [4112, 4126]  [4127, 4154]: 0.09 angstrom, 139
